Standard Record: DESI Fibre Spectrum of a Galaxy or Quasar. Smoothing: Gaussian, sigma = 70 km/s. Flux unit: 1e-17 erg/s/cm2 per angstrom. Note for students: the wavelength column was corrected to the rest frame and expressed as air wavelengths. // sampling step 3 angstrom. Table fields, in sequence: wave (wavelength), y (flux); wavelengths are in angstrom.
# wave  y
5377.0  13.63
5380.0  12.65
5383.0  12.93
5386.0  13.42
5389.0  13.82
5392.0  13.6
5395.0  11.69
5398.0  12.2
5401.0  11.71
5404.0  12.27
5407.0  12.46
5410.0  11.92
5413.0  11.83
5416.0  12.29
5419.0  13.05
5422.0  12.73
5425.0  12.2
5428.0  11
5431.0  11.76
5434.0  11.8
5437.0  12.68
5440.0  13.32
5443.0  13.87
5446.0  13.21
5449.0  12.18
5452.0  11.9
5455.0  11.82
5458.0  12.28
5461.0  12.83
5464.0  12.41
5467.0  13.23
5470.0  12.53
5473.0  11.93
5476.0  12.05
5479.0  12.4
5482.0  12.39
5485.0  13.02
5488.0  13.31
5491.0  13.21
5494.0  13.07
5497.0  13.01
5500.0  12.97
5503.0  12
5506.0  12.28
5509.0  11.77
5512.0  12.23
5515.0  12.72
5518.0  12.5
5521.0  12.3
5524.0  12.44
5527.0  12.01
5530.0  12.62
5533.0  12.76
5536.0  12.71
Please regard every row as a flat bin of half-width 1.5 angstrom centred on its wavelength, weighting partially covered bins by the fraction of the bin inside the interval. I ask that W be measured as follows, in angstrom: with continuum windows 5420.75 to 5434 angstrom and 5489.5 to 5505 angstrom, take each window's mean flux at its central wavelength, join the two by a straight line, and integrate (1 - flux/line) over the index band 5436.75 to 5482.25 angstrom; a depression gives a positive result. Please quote -0.9 angstrom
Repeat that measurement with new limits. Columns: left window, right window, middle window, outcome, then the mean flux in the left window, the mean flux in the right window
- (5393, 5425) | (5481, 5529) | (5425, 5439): 0.5 angstrom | 12.2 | 12.6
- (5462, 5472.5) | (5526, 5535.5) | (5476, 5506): -0.4 angstrom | 12.7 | 12.5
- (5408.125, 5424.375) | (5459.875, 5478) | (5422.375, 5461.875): 0.1 angstrom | 12.4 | 12.5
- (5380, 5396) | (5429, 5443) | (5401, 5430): 1.3 angstrom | 13.1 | 12.5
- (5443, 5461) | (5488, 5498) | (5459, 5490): 0.5 angstrom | 12.5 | 13.1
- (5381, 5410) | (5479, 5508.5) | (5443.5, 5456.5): 0.3 angstrom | 12.6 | 12.8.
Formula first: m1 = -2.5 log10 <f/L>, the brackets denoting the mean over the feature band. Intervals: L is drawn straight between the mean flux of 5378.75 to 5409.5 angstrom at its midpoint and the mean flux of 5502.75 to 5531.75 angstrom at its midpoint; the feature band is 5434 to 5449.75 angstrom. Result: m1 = -0.04 mag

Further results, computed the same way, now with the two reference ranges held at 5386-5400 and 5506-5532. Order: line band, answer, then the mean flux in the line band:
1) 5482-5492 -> -0.05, 13.1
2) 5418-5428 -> 0.03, 12.4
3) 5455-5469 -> 0.00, 12.6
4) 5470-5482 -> 0.03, 12.2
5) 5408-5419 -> 0.05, 12.2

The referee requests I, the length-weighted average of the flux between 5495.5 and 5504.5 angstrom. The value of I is 12.7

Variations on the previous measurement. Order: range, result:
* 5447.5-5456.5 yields 12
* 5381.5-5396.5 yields 13.1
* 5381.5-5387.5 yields 13.2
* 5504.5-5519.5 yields 12.3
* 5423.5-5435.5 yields 11.7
